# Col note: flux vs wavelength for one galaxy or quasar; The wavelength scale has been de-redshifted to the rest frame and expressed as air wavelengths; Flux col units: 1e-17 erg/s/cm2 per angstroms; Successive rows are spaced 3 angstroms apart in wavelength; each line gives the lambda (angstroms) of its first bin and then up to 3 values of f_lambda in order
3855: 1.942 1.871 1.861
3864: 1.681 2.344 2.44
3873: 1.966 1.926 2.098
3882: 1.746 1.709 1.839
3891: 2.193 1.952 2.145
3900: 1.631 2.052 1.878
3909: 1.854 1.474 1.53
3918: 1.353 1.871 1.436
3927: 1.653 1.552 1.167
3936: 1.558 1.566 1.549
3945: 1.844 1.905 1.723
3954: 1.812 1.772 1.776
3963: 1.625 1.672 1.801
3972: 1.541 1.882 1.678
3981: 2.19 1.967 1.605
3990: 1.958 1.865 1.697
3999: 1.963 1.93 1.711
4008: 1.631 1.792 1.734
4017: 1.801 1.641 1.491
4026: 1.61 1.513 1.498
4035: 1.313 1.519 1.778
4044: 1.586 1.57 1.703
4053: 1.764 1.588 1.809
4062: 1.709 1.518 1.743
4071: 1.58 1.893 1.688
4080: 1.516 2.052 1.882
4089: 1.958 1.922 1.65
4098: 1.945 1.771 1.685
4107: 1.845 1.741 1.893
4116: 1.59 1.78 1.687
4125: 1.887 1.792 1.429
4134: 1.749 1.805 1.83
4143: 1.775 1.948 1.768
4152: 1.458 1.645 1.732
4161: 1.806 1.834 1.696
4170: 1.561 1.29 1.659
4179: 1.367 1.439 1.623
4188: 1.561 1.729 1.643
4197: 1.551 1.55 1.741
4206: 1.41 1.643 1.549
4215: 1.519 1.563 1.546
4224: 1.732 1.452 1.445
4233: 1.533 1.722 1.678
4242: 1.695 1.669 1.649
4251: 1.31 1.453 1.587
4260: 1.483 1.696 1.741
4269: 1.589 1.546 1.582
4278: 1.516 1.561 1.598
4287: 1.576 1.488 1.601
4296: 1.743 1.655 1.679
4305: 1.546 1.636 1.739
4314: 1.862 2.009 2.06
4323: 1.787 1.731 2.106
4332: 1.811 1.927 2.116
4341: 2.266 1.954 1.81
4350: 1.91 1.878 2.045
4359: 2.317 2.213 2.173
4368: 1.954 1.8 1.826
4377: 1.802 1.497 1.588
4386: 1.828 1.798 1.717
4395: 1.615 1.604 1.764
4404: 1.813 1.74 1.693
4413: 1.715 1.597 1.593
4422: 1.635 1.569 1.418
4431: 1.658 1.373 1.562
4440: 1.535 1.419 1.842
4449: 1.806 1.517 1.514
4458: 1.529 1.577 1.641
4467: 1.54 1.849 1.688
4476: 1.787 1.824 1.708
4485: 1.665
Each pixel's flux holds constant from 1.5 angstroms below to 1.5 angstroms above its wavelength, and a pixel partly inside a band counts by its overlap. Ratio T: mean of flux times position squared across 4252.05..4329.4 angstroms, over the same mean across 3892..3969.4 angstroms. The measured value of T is 1.17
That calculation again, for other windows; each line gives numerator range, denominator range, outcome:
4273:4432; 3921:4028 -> 1.24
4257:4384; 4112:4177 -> 1.14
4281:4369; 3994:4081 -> 1.28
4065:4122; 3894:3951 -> 1.15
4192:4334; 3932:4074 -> 1.10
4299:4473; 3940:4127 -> 1.20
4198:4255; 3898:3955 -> 1.10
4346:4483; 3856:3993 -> 1.22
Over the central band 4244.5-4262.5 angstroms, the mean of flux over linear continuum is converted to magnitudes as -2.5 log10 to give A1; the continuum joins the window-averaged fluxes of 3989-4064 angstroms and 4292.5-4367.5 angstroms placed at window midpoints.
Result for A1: 0.21 mag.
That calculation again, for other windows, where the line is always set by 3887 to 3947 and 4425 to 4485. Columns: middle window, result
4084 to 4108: -0.10 mag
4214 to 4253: 0.05 mag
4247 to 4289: 0.06 mag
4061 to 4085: -0.02 mag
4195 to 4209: 0.06 mag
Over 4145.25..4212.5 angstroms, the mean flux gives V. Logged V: 1.61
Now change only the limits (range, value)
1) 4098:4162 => 1.75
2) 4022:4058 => 1.58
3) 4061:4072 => 1.64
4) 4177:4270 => 1.58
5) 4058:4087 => 1.74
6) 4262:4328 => 1.68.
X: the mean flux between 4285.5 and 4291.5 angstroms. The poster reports 1.53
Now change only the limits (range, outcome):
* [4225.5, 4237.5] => 1.54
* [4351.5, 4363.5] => 2.11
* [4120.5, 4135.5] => 1.71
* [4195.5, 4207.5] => 1.56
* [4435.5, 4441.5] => 1.55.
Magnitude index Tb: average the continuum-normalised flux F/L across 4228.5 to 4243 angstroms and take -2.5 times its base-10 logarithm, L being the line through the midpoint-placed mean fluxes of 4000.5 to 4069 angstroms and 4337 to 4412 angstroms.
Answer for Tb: 0.11 mag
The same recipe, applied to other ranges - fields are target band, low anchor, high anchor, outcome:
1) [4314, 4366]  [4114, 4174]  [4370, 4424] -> -0.18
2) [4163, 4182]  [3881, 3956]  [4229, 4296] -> 0.05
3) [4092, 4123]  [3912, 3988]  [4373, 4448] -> -0.06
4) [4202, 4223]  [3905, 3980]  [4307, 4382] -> 0.17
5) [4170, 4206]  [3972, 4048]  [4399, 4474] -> 0.08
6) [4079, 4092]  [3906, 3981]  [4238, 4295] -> -0.15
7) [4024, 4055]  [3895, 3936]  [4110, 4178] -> 0.07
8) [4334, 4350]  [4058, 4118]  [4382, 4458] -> -0.20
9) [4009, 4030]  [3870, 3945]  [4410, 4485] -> 0.04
